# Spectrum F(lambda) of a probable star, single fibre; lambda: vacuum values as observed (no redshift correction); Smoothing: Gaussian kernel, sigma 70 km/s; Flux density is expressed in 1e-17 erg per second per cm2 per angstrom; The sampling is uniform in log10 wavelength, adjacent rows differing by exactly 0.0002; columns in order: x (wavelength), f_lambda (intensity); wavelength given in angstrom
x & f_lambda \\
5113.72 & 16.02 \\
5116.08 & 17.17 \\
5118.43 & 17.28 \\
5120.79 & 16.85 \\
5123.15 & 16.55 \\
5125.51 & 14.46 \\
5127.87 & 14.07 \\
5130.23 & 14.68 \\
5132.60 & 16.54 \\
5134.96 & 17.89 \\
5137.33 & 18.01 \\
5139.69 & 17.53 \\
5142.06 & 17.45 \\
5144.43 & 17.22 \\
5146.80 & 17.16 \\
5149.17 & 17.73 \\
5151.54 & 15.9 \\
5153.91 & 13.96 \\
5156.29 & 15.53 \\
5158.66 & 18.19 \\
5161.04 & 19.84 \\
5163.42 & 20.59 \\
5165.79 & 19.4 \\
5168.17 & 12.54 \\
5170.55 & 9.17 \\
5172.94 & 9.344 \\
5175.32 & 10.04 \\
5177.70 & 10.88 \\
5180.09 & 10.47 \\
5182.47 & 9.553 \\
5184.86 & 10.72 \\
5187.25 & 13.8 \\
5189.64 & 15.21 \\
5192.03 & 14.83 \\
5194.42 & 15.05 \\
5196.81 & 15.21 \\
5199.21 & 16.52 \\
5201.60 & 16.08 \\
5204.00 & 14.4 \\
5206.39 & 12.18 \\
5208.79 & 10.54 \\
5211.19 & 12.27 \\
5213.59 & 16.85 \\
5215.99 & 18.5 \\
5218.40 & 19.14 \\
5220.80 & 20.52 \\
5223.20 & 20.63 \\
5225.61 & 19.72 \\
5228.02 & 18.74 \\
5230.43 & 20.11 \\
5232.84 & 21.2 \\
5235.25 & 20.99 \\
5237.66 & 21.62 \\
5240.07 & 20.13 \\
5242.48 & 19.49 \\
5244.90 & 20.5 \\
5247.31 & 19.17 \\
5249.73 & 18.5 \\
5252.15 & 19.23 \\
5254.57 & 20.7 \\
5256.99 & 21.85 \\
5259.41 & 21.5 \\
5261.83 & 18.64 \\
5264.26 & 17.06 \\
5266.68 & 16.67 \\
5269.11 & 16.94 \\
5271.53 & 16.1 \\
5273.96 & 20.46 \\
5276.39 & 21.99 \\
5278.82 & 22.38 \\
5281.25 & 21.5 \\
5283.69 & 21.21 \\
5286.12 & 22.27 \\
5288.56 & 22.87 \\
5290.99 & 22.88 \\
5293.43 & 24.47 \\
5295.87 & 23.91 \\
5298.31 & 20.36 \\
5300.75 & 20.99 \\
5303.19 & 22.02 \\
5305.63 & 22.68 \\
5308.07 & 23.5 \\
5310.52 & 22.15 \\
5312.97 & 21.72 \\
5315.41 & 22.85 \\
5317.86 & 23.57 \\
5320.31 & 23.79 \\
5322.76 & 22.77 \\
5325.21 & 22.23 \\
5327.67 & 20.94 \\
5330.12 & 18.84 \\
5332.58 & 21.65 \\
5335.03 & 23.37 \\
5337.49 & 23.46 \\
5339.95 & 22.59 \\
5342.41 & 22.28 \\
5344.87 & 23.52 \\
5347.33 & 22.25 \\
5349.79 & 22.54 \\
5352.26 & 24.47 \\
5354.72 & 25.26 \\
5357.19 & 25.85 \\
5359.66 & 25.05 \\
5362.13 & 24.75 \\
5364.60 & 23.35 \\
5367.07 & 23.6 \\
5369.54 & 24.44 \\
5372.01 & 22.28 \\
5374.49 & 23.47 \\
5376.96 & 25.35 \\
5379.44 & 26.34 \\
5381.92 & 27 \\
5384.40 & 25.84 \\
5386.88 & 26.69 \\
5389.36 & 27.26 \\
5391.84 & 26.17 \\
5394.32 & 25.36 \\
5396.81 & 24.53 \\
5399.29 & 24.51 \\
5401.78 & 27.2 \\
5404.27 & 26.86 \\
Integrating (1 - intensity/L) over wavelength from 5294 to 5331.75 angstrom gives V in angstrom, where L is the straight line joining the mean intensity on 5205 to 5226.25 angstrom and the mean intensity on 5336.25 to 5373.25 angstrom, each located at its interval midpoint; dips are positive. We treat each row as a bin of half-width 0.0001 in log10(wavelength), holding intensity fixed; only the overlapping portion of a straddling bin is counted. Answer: -1.1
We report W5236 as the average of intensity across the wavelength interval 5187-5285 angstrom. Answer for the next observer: 18.3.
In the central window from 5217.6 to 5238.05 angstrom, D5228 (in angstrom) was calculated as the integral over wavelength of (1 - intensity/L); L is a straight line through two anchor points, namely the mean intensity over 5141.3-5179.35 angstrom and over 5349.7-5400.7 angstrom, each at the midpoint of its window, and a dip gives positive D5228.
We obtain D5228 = -2.2 angstrom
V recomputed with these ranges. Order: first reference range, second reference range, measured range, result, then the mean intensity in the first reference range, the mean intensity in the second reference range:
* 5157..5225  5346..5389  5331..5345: 0.2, 14.8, 24.7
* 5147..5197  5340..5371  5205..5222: 0.8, 14.2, 23.9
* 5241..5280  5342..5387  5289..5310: -1.3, 19.5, 24.4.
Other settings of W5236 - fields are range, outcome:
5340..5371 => 23.9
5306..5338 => 22.4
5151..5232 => 15.2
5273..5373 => 22.8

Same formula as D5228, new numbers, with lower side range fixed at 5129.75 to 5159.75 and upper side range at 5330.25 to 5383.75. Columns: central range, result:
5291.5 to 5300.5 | -0.4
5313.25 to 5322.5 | -0.2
